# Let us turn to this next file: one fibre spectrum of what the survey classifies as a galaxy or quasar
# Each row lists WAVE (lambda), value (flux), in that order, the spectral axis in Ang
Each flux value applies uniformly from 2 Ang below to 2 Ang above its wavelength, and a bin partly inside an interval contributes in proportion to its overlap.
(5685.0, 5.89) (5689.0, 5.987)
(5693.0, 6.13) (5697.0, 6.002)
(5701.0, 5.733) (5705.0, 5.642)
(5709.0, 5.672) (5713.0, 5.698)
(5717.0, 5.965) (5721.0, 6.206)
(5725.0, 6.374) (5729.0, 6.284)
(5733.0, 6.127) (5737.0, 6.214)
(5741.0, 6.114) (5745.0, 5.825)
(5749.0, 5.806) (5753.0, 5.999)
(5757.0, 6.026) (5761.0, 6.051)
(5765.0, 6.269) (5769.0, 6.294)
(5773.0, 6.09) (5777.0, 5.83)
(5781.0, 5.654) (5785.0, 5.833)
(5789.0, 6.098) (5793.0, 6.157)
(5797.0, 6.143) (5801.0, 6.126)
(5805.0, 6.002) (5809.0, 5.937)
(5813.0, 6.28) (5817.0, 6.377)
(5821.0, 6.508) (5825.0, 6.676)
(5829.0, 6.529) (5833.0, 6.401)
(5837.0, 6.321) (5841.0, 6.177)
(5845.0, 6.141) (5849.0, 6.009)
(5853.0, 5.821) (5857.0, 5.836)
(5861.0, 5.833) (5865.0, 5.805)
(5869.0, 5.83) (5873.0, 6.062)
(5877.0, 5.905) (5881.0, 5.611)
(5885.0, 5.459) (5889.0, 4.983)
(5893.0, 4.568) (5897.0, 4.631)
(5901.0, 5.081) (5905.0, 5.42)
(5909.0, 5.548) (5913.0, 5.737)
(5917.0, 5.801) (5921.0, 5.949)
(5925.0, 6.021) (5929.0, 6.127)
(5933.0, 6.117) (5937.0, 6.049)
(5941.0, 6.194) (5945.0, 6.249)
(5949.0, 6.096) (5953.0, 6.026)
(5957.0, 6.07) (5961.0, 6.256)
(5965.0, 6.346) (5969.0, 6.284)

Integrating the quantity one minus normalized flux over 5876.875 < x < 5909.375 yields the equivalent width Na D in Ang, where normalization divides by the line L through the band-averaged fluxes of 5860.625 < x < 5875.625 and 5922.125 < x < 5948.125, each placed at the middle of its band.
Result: 4.3 Ang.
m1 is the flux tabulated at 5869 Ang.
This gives 5.83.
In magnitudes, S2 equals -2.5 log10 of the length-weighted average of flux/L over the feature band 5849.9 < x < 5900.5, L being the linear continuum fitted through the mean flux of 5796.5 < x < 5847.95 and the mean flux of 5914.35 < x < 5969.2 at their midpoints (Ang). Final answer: 0.13 mag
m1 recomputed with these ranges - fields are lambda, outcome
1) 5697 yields 6.002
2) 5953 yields 6.026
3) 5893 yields 4.568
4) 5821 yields 6.508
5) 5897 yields 4.631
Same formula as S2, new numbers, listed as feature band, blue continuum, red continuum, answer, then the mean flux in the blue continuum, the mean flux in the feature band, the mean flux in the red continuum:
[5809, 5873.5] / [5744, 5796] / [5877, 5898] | -0.13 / 6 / 6.16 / 5.15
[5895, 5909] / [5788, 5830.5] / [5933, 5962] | 0.20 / 6.26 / 5.12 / 6.13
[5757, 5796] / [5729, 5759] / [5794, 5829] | 0.02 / 6.03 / 6.03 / 6.27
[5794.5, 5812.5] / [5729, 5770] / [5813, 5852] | 0.03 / 6.08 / 6.07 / 6.33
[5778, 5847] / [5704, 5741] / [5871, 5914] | -0.10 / 6.04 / 6.19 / 5.36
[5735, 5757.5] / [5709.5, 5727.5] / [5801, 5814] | 0.01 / 6.03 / 6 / 6.07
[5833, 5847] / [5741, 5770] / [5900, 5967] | -0.04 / 6.03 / 6.24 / 5.96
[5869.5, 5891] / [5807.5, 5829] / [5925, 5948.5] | 0.12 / 6.38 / 5.62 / 6.13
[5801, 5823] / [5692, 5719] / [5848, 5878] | -0.06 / 5.82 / 6.21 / 5.88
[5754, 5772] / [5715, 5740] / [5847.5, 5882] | -0.01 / 6.19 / 6.15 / 5.86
